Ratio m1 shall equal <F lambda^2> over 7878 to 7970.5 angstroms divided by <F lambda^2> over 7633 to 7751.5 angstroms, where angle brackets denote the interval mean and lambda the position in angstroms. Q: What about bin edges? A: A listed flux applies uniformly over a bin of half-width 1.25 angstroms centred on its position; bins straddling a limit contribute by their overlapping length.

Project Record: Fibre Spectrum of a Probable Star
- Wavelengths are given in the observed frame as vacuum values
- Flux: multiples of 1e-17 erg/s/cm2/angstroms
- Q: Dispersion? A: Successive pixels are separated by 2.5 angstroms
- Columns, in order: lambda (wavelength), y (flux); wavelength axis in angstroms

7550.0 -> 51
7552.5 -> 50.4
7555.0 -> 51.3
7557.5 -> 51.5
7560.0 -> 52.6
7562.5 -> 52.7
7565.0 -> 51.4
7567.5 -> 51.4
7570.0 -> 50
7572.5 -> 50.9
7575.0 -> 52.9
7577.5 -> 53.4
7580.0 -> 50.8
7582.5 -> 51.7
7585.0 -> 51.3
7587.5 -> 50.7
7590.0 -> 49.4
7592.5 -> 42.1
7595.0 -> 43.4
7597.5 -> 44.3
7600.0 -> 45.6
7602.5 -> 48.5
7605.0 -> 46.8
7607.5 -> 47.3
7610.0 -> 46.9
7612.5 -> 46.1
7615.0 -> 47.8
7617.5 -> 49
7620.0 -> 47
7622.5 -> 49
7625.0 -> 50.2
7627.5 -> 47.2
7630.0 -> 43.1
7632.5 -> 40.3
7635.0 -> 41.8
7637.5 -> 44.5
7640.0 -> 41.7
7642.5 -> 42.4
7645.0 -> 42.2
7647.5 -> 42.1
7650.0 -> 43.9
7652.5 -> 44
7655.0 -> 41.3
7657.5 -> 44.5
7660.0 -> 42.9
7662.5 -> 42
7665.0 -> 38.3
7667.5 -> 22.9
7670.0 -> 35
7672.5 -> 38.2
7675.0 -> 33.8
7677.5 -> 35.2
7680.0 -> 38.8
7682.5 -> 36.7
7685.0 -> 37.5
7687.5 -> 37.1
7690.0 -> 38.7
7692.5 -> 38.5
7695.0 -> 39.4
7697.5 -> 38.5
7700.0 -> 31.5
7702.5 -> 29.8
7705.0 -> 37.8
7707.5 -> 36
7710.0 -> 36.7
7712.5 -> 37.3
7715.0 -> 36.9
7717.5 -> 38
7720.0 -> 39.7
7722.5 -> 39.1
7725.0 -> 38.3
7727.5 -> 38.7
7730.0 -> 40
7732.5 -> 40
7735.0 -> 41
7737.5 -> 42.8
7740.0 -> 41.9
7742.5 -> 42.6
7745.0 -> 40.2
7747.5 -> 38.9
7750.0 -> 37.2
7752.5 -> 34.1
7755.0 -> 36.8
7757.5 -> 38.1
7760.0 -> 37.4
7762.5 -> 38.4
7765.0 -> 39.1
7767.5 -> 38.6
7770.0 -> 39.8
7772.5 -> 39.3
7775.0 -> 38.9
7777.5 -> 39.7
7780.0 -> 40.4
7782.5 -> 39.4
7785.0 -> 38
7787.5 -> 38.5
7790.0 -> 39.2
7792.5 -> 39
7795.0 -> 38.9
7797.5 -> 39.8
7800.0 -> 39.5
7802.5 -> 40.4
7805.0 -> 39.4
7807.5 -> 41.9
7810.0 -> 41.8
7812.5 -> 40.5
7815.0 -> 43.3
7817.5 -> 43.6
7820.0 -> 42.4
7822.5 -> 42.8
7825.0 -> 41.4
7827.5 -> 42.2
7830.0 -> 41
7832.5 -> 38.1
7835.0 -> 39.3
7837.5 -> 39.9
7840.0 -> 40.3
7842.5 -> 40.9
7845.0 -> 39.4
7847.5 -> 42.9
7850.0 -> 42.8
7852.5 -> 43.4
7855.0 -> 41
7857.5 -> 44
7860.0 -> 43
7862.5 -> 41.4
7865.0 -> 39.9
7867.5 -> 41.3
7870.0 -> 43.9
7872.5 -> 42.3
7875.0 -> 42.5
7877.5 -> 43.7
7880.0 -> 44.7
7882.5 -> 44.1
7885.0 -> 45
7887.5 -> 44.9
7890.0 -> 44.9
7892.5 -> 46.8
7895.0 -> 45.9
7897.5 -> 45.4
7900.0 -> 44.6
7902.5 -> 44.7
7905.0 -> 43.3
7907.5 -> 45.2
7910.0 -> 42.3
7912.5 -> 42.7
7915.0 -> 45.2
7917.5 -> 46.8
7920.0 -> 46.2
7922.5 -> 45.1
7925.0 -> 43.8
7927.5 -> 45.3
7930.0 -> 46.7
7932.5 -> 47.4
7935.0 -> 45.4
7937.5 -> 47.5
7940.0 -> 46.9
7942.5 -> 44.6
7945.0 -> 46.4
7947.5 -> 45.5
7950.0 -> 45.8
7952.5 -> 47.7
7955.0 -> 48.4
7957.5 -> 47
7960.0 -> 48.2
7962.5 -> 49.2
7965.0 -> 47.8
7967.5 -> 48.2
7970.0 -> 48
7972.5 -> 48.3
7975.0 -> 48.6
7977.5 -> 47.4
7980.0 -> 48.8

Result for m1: 1.25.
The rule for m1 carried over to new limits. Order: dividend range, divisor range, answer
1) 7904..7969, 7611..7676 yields 1.17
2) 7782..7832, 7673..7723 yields 1.13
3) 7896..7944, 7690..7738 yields 1.26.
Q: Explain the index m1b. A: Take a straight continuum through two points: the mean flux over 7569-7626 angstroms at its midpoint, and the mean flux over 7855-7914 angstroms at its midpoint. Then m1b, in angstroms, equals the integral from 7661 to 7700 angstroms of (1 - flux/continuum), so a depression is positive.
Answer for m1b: 8.70 angstroms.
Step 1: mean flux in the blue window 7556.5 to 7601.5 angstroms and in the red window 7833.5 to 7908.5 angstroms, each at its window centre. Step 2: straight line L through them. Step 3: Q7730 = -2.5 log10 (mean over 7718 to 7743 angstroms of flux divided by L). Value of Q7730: 0.15 mag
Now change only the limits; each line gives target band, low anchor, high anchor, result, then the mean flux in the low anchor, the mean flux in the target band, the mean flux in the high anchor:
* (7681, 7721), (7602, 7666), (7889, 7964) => 0.21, 44.6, 36.9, 45.8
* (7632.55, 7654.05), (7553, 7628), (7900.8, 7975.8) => 0.14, 49.1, 42.7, 46.2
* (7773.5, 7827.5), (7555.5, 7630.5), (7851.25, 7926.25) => 0.13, 48.9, 40.5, 43.9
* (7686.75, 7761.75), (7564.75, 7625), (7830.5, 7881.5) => 0.19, 48.6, 38.1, 41.7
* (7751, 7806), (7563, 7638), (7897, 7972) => 0.21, 47.9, 38.7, 46.1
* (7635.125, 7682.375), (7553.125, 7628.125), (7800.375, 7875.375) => 0.19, 49.1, 39.6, 41.5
